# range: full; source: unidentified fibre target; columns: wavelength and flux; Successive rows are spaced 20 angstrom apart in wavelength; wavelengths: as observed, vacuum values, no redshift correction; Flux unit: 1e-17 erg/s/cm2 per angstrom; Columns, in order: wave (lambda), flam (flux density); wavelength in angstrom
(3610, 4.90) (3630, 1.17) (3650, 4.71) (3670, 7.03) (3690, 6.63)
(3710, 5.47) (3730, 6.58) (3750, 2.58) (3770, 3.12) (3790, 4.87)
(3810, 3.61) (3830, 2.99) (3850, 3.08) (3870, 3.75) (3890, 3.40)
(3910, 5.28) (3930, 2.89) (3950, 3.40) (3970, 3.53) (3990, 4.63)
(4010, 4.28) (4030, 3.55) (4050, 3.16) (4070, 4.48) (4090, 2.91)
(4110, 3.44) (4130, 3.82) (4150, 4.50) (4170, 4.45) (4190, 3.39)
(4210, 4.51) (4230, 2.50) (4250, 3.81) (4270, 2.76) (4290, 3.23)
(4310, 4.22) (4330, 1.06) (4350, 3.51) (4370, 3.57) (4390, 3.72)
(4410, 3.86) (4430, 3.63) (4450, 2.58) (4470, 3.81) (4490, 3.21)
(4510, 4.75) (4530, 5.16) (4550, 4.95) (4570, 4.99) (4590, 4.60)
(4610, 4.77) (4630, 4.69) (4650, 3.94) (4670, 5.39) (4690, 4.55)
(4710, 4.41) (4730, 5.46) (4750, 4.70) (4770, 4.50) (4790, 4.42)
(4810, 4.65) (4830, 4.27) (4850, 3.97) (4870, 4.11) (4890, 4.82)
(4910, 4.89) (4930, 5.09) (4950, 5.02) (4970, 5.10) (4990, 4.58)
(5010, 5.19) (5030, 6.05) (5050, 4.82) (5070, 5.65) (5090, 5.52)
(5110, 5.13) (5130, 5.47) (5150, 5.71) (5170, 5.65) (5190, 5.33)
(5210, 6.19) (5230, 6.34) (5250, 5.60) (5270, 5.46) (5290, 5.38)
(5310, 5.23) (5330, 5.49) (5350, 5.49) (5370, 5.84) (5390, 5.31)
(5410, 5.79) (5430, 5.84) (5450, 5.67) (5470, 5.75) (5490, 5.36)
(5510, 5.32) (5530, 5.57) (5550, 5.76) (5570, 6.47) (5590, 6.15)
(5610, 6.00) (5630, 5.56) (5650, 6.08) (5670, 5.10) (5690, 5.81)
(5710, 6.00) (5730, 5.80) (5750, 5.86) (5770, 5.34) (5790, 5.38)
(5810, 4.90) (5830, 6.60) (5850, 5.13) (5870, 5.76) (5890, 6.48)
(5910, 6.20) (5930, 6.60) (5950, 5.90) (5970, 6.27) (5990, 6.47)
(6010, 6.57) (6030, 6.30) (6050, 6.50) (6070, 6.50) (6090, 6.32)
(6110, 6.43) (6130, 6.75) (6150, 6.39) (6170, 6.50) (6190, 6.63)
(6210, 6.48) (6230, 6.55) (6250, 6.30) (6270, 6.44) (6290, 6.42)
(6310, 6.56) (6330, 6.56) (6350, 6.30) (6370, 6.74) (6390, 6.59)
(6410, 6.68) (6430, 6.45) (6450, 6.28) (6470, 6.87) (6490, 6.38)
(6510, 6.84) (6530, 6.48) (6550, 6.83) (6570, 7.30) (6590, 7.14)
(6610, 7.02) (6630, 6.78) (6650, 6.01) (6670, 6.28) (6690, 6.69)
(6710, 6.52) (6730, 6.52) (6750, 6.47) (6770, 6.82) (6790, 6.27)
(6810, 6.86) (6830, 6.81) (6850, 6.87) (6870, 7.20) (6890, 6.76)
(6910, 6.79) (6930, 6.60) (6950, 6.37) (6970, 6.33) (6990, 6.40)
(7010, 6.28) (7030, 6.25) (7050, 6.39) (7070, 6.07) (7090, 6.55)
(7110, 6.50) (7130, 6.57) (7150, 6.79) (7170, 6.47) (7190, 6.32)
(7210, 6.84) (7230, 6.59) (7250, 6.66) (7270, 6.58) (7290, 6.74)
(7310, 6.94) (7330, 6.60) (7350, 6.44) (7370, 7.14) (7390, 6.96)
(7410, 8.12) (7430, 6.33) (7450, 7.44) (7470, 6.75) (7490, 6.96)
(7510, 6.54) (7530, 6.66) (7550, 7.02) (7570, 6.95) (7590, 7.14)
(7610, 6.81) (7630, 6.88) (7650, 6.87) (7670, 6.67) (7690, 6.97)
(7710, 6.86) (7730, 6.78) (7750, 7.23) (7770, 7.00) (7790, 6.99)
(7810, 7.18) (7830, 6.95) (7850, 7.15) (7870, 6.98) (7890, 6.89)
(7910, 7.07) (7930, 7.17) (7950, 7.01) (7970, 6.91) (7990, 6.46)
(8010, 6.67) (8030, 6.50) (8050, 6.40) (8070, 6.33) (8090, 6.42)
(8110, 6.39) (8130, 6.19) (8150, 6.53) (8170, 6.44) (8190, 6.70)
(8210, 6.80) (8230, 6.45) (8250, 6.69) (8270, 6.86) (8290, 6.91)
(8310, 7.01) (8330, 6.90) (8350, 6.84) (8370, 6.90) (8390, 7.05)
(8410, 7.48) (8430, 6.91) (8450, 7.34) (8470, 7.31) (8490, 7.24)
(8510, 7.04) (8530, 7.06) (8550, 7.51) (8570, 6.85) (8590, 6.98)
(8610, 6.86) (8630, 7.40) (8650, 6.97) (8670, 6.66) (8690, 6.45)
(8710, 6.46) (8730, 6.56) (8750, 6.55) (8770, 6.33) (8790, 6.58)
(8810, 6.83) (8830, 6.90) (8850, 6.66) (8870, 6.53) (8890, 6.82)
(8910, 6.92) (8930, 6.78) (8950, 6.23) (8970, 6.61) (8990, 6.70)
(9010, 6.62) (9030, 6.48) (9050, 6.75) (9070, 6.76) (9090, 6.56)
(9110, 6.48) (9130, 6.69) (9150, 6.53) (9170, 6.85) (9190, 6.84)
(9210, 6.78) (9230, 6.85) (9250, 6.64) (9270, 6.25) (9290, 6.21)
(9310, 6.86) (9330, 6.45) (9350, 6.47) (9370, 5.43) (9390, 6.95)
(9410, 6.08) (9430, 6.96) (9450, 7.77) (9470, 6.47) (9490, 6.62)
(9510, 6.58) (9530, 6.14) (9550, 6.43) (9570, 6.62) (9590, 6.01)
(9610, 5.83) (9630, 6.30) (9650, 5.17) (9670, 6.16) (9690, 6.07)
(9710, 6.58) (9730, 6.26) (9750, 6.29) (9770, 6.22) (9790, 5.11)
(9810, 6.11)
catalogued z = 0.13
